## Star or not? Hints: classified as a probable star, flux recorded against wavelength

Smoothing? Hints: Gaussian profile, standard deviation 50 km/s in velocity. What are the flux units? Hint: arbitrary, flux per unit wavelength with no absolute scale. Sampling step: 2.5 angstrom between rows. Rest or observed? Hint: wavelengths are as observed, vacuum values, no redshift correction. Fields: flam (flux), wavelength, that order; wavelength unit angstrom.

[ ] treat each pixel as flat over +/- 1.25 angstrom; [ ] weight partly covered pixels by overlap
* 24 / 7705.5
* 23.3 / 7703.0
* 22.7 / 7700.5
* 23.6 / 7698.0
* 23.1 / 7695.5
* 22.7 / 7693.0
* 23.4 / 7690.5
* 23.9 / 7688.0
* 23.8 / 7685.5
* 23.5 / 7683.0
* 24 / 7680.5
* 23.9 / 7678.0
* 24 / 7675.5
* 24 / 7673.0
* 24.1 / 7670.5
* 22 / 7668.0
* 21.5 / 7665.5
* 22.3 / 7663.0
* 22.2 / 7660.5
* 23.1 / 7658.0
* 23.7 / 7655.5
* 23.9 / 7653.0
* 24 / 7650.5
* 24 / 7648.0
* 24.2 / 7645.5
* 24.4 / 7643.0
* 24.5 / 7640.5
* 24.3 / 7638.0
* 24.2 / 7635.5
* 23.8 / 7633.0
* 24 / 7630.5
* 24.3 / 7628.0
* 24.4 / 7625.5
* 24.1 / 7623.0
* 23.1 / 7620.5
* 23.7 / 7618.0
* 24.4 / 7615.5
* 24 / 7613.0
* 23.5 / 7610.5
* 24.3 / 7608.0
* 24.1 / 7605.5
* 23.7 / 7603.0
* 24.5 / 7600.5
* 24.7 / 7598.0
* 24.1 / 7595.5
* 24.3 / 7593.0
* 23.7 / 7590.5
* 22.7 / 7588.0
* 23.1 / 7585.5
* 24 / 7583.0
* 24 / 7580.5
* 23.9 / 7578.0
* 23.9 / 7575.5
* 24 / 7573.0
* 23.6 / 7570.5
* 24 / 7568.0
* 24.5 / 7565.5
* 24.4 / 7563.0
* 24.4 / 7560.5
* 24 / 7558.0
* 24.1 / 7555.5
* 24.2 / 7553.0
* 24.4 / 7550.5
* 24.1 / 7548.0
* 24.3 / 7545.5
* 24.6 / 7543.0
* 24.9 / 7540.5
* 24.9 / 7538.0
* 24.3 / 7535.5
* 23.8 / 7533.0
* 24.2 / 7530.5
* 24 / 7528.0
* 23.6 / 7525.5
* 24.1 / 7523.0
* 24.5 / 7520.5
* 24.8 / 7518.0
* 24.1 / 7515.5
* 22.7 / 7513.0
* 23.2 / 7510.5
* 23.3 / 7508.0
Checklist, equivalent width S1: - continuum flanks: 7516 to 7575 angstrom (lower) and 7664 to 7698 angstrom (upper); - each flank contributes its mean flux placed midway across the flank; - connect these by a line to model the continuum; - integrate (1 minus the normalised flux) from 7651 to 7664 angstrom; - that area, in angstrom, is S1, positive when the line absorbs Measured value 0.2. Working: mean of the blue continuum 24.2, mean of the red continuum 23.4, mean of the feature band 23.1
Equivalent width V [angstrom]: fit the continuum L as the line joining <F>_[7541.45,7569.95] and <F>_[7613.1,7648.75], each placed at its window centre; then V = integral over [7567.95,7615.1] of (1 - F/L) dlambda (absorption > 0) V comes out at 0.5 angstrom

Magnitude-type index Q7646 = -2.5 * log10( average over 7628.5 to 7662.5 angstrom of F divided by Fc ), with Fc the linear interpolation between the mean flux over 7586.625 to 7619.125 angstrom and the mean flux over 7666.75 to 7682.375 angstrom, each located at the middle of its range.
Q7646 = 0.00 mag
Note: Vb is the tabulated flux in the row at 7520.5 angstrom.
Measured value 24.5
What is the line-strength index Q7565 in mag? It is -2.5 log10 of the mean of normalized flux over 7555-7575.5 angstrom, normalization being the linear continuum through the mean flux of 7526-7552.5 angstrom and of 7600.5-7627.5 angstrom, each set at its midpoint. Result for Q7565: 0.00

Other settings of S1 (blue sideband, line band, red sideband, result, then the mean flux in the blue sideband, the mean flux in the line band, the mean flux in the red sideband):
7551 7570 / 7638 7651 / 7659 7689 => -0.41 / 24.2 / 24.2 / 23.3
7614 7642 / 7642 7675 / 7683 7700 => 0.56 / 24.1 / 23.3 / 23.4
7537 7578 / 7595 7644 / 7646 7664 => -0.86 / 24.3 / 24.1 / 23.4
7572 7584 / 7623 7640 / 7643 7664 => -0.39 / 24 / 24.2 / 23.5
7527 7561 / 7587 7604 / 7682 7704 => -0.01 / 24.3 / 24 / 23.3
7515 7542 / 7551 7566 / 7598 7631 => -0.03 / 24.3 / 24.3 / 24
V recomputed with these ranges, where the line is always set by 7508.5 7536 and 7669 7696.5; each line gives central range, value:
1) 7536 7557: -0.49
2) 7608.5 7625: -0.06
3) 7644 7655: -0.14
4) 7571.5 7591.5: 0.13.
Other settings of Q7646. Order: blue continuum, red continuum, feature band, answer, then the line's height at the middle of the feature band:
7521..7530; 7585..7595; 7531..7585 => -0.02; 23.7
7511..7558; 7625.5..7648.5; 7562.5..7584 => 0.01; 24.2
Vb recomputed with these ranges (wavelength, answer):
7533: 23.8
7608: 24.3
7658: 23.1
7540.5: 24.9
